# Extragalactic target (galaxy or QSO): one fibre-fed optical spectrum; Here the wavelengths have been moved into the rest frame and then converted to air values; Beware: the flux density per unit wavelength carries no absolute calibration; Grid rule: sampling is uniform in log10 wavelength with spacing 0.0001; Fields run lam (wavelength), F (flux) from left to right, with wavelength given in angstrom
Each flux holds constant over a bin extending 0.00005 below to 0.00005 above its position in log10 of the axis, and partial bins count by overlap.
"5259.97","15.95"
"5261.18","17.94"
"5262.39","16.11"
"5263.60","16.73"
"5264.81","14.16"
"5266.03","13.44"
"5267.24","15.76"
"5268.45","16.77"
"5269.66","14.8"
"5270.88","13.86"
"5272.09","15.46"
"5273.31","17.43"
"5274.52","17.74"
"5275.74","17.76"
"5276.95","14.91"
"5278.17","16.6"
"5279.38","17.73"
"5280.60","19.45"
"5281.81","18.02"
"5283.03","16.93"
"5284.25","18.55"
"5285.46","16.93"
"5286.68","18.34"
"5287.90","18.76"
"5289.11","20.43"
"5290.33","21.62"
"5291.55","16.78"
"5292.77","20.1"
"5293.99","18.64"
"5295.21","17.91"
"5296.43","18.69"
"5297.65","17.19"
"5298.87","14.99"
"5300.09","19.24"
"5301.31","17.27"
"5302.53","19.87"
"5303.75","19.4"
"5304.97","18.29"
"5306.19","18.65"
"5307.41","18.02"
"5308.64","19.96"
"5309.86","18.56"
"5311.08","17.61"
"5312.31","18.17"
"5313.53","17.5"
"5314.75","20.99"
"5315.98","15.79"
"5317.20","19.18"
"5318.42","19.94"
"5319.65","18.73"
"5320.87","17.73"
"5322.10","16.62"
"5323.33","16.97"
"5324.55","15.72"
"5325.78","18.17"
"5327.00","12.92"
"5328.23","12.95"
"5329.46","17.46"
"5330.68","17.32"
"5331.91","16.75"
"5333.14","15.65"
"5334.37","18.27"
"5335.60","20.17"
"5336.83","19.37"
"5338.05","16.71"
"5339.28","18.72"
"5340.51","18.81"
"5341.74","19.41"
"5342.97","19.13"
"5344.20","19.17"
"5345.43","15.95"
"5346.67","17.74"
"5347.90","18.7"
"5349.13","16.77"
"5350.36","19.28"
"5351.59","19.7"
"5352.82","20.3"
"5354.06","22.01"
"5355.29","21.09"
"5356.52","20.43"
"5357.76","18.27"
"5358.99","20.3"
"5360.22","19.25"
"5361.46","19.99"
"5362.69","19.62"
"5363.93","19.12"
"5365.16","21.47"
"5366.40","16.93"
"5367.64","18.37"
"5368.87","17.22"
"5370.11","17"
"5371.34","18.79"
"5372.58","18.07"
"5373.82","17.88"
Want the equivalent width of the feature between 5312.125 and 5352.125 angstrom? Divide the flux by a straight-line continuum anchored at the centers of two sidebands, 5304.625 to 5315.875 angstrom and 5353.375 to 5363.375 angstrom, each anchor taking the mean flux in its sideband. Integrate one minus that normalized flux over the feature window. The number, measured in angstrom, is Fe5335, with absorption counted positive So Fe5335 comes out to 3.05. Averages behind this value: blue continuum 18.5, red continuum 20.1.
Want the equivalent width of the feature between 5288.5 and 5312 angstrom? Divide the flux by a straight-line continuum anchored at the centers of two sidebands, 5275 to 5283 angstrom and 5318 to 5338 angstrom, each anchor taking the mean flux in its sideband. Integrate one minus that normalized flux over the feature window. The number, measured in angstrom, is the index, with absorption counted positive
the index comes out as -1.8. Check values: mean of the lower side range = 17.4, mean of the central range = 18.6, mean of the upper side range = 17.1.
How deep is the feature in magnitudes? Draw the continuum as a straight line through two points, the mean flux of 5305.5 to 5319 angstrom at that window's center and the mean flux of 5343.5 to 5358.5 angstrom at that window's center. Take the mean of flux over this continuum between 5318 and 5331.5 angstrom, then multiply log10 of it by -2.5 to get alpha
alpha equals 0.124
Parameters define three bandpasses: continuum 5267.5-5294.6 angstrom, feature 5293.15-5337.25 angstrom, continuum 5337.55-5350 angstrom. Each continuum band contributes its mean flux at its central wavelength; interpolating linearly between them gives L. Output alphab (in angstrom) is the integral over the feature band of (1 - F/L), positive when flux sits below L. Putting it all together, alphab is 0.2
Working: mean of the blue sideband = 17.6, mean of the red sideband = 18.1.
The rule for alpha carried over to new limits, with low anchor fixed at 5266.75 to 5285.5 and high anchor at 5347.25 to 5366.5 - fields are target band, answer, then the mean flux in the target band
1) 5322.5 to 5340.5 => 0.11 mag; 17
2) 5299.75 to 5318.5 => -0.04 mag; 18.6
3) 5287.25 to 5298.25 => -0.09 mag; 18.9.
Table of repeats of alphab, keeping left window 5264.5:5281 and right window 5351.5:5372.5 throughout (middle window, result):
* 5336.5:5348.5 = 0.2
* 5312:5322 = -0.4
